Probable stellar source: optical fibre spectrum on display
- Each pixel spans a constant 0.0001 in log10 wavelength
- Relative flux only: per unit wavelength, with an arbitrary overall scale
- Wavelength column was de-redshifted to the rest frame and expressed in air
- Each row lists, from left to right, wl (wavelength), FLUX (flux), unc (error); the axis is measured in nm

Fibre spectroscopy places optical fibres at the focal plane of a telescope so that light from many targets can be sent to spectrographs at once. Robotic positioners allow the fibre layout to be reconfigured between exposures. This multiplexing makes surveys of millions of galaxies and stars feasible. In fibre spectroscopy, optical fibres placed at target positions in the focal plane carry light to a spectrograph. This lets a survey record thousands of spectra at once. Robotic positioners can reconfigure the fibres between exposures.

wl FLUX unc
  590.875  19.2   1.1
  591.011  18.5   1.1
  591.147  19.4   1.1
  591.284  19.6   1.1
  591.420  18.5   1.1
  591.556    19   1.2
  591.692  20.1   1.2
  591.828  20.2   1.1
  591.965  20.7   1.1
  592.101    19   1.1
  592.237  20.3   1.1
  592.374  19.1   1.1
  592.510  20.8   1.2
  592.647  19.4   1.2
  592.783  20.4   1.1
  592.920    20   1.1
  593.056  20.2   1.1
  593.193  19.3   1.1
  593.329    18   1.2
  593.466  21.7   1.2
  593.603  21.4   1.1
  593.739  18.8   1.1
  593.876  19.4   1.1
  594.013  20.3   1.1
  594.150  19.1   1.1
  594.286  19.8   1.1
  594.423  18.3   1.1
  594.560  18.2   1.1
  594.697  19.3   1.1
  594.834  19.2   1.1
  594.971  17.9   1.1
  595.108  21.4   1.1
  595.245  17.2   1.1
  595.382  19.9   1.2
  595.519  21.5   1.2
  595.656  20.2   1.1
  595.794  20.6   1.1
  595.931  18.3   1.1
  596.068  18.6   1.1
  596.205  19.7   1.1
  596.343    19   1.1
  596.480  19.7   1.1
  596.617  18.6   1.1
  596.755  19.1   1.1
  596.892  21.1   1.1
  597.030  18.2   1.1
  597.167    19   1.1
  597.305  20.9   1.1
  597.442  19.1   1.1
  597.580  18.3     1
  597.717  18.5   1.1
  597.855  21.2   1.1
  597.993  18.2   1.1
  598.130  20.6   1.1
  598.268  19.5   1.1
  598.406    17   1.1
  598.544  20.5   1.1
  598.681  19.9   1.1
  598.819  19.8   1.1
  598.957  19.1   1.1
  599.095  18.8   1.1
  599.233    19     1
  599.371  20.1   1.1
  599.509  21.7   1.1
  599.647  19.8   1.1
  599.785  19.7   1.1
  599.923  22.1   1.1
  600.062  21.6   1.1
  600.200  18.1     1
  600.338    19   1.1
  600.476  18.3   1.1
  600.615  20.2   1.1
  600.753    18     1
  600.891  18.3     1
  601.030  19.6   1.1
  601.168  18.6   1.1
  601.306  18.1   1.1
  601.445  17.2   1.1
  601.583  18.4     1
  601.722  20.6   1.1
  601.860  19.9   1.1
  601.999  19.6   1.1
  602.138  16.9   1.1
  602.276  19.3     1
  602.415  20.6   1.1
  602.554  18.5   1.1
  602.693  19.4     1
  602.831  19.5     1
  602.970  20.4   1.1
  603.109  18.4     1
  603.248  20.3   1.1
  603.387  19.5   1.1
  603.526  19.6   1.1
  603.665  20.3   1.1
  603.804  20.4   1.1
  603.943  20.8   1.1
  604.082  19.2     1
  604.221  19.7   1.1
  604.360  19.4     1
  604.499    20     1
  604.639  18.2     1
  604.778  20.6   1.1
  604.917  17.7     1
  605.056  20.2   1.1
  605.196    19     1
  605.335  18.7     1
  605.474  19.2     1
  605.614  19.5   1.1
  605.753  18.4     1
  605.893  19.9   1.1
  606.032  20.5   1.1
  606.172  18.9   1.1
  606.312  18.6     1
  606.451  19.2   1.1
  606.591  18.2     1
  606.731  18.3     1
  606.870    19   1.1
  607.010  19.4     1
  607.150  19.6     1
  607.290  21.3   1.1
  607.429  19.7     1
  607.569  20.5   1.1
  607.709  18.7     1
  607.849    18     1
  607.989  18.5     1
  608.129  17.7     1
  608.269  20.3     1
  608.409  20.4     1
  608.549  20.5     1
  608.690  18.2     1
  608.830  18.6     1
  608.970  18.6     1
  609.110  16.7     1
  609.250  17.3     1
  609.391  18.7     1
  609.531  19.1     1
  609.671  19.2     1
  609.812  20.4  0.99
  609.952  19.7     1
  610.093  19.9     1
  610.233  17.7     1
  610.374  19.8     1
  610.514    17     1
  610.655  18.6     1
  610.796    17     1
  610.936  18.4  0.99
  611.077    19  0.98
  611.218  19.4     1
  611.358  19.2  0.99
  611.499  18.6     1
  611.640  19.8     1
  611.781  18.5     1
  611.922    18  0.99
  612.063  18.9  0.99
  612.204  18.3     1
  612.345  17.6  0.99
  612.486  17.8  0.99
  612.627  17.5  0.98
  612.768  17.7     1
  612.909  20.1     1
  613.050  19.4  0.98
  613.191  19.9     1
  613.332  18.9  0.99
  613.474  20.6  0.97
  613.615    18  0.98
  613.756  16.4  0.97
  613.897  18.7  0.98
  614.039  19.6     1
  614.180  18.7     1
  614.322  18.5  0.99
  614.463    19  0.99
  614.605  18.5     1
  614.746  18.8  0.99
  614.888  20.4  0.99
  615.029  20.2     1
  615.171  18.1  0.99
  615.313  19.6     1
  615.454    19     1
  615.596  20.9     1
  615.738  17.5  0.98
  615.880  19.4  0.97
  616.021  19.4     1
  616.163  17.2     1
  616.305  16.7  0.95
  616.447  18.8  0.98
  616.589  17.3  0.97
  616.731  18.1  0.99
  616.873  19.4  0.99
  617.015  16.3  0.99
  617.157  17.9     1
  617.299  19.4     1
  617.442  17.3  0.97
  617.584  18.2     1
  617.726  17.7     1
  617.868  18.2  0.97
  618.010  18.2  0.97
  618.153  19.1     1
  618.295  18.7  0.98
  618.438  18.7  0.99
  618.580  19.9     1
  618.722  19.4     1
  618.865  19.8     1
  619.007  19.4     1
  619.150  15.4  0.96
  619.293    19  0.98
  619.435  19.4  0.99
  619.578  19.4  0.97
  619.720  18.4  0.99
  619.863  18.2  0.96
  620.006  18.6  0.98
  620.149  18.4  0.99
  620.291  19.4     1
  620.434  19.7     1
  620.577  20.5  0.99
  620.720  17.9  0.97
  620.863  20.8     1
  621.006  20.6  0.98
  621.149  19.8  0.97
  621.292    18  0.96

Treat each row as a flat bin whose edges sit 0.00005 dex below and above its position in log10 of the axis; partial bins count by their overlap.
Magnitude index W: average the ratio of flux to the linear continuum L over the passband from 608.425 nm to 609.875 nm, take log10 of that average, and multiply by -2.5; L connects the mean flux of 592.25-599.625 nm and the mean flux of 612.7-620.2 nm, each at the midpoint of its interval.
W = 0.012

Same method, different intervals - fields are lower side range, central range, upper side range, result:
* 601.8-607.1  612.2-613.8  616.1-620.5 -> 0.013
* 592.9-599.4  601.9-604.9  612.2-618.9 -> -0.021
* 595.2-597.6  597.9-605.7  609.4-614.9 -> -0.012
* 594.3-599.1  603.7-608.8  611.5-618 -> -0.023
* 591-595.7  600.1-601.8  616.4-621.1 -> 0.033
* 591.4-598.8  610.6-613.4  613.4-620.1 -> 0.011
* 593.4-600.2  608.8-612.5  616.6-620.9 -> 0.024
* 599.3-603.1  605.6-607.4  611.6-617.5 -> -0.013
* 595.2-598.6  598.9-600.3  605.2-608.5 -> -0.035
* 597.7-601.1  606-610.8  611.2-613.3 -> -0.001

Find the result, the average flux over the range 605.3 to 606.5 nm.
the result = 19.2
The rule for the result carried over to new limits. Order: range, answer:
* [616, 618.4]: 18.1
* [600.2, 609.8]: 19.2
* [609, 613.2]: 18.6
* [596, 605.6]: 19.4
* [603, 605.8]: 19.5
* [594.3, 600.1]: 19.5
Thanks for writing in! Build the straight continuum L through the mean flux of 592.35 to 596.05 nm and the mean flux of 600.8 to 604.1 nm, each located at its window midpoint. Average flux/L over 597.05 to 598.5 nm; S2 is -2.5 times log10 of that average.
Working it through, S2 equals 0.01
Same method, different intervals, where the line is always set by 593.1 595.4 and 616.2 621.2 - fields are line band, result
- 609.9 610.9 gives 0.02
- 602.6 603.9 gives -0.04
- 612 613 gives 0.03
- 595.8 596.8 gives 0.01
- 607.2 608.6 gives -0.03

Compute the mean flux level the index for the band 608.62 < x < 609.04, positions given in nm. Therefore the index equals 18.5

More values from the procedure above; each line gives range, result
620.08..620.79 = 19.2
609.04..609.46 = 17.6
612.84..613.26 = 19.8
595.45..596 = 20.1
